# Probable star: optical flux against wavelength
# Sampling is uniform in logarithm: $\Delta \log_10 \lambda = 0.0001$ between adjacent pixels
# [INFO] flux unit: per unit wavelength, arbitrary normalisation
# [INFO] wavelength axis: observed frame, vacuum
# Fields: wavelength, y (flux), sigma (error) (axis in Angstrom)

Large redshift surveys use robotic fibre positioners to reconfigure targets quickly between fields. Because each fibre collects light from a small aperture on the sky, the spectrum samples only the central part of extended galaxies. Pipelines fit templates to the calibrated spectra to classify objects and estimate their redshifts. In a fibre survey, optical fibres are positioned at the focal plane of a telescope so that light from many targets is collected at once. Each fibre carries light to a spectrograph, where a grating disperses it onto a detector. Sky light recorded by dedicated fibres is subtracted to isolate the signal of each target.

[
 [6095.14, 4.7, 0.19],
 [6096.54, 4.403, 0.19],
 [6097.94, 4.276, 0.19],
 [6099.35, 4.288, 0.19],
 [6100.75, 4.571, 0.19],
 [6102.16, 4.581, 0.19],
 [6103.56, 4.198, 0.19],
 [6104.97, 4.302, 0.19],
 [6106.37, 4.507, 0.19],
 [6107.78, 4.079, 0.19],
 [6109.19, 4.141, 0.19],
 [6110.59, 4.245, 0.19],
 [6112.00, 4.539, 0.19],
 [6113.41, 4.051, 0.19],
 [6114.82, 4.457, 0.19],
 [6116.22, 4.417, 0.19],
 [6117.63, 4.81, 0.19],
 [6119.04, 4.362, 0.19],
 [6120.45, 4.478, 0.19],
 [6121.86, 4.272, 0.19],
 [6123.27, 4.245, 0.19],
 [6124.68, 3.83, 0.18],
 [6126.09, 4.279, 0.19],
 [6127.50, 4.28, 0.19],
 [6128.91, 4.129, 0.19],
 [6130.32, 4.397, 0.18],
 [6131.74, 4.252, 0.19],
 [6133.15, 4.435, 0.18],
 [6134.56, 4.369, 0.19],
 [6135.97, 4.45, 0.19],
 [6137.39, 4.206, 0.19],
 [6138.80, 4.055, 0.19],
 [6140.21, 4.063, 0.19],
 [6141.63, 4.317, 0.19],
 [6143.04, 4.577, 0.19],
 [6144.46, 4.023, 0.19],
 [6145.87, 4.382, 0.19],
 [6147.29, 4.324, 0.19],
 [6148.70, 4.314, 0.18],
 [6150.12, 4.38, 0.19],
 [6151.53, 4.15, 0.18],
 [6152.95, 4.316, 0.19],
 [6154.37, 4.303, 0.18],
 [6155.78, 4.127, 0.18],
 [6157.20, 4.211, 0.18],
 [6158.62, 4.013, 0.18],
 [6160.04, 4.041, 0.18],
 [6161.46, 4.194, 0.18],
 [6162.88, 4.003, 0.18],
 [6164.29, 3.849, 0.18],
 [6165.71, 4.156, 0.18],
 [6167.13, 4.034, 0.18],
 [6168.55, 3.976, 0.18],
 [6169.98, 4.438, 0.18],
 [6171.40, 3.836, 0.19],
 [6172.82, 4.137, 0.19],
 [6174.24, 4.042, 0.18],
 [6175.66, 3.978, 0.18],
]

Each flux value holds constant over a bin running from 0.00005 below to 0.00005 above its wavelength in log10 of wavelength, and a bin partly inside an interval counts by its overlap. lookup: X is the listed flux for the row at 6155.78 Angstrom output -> 4.127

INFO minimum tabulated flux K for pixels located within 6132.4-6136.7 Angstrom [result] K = 4.369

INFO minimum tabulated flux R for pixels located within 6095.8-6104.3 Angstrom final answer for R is 4.198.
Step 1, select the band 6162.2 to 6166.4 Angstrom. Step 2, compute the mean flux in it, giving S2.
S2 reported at 4.01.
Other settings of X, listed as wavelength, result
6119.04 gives 4.362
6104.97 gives 4.302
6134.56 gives 4.369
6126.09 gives 4.279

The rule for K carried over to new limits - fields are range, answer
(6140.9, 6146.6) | 4.023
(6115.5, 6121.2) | 4.362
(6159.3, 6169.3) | 3.849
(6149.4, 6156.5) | 4.127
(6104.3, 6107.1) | 4.302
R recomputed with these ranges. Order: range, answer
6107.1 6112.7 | 4.079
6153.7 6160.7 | 4.013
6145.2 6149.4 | 4.314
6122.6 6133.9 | 3.83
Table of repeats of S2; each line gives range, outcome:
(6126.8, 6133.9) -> 4.3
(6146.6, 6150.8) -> 4.34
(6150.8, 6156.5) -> 4.23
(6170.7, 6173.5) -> 3.99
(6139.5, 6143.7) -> 4.32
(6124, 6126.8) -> 4.06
